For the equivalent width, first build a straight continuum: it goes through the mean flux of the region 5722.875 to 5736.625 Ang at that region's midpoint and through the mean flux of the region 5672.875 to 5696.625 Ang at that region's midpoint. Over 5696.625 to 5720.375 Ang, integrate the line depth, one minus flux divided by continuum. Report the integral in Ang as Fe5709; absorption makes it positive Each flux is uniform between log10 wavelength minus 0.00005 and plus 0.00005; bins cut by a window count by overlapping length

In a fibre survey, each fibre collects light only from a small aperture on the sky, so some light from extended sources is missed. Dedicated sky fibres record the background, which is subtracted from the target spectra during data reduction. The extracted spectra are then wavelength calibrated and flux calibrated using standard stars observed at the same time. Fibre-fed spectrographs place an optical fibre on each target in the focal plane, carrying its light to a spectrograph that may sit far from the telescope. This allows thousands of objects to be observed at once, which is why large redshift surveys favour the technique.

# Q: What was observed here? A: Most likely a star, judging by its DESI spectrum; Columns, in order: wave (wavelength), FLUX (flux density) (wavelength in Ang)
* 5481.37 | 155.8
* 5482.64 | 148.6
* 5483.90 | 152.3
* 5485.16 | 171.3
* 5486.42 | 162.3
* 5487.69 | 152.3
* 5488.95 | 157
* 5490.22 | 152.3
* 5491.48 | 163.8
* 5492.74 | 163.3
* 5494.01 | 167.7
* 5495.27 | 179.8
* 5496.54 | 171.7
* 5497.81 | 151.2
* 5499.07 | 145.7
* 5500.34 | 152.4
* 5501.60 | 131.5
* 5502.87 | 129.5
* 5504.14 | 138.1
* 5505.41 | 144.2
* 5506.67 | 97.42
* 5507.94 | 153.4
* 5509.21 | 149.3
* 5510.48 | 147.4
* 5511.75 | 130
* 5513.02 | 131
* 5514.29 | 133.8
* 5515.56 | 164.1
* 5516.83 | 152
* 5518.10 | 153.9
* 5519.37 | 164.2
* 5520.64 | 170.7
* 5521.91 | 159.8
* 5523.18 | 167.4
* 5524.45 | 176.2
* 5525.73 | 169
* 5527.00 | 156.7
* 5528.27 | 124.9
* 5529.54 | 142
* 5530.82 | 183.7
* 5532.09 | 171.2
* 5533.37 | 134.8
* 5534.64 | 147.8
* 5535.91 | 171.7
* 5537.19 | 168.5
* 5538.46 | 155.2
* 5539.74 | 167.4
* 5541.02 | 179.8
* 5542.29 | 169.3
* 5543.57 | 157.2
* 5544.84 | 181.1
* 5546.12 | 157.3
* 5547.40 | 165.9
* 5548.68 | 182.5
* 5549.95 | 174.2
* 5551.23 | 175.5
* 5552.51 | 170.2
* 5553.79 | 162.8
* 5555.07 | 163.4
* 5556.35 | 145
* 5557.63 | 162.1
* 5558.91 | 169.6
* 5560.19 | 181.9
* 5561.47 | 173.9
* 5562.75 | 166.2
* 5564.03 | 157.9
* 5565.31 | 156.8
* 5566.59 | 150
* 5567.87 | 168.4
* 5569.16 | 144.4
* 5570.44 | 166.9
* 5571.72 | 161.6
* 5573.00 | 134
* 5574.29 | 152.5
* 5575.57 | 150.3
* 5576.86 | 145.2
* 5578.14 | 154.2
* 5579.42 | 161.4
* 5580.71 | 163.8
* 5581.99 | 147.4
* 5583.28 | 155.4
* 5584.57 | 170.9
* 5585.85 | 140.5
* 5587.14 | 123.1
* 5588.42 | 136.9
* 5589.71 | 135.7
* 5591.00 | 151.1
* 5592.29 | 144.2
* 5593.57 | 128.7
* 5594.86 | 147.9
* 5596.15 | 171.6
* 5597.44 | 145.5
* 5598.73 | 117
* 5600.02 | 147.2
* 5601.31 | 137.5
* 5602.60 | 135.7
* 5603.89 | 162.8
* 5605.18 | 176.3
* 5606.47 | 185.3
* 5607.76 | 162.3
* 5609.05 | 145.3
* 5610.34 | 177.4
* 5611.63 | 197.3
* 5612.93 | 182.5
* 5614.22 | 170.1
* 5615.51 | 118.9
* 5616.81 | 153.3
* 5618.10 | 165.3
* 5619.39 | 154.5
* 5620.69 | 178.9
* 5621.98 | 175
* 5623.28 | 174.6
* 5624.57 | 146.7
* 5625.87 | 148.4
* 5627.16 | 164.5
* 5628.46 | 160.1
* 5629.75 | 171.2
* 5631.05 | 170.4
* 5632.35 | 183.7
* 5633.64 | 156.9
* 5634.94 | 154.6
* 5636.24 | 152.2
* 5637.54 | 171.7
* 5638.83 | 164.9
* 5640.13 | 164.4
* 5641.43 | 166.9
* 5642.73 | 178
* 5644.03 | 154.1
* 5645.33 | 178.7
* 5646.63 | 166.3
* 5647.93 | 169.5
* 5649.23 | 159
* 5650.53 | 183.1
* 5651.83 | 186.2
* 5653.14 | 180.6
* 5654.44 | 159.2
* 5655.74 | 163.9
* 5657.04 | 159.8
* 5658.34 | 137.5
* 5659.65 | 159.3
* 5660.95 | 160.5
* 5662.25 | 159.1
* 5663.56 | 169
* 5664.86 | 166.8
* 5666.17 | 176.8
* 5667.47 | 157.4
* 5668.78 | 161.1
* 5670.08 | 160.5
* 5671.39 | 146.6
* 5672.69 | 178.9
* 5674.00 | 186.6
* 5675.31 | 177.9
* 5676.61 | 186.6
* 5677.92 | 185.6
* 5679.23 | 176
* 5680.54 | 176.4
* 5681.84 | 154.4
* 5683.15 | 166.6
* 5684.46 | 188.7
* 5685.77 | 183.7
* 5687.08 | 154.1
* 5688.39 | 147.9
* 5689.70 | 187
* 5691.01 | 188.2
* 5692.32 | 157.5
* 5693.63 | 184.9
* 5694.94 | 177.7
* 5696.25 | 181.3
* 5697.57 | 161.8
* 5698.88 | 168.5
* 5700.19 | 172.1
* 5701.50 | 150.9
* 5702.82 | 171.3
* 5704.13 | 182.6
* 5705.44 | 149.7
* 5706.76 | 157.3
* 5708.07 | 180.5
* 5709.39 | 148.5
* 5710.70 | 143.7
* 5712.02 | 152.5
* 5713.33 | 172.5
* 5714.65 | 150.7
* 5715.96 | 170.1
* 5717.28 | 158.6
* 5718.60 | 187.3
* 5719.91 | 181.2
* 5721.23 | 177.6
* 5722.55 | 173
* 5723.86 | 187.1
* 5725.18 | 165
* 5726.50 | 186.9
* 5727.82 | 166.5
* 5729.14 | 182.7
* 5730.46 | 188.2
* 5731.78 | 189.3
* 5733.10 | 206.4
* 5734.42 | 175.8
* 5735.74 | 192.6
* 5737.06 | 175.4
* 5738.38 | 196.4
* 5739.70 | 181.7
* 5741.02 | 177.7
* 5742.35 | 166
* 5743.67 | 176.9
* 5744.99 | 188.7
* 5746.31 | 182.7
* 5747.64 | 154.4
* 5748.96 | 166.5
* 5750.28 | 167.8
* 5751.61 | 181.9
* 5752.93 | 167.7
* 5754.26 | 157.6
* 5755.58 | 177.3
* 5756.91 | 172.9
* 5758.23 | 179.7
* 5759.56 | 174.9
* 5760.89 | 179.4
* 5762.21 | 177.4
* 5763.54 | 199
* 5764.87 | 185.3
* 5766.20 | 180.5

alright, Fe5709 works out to 2.03 Ang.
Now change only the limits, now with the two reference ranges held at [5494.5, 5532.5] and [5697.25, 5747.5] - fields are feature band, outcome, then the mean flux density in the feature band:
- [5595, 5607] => 0.6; 153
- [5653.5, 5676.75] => 0.4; 165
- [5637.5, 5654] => -0.5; 171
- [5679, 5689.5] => 0.0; 169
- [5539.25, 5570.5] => -2.1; 166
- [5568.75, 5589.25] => 1.0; 151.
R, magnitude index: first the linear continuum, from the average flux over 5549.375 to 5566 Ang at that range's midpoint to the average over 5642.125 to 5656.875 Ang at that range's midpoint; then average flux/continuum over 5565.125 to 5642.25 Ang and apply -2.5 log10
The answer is 0.08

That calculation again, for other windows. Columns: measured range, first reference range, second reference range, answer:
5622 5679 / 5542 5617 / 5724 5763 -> 0.00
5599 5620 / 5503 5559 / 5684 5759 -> 0.03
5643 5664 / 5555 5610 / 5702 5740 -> -0.01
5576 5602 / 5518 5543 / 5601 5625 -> 0.12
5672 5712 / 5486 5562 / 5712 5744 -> 0.02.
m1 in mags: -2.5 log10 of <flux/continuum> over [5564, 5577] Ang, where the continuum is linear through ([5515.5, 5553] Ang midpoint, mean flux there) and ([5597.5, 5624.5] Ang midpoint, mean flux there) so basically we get 0.06 mag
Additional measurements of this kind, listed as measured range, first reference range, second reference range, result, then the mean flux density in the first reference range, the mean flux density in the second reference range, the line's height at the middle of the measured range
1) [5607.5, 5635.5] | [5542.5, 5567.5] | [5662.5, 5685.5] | 0.03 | 166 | 171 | 169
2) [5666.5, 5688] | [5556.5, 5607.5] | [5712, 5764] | -0.02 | 153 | 177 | 168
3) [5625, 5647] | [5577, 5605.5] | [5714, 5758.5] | -0.06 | 148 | 177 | 157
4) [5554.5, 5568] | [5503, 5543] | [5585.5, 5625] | -0.06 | 154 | 155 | 154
